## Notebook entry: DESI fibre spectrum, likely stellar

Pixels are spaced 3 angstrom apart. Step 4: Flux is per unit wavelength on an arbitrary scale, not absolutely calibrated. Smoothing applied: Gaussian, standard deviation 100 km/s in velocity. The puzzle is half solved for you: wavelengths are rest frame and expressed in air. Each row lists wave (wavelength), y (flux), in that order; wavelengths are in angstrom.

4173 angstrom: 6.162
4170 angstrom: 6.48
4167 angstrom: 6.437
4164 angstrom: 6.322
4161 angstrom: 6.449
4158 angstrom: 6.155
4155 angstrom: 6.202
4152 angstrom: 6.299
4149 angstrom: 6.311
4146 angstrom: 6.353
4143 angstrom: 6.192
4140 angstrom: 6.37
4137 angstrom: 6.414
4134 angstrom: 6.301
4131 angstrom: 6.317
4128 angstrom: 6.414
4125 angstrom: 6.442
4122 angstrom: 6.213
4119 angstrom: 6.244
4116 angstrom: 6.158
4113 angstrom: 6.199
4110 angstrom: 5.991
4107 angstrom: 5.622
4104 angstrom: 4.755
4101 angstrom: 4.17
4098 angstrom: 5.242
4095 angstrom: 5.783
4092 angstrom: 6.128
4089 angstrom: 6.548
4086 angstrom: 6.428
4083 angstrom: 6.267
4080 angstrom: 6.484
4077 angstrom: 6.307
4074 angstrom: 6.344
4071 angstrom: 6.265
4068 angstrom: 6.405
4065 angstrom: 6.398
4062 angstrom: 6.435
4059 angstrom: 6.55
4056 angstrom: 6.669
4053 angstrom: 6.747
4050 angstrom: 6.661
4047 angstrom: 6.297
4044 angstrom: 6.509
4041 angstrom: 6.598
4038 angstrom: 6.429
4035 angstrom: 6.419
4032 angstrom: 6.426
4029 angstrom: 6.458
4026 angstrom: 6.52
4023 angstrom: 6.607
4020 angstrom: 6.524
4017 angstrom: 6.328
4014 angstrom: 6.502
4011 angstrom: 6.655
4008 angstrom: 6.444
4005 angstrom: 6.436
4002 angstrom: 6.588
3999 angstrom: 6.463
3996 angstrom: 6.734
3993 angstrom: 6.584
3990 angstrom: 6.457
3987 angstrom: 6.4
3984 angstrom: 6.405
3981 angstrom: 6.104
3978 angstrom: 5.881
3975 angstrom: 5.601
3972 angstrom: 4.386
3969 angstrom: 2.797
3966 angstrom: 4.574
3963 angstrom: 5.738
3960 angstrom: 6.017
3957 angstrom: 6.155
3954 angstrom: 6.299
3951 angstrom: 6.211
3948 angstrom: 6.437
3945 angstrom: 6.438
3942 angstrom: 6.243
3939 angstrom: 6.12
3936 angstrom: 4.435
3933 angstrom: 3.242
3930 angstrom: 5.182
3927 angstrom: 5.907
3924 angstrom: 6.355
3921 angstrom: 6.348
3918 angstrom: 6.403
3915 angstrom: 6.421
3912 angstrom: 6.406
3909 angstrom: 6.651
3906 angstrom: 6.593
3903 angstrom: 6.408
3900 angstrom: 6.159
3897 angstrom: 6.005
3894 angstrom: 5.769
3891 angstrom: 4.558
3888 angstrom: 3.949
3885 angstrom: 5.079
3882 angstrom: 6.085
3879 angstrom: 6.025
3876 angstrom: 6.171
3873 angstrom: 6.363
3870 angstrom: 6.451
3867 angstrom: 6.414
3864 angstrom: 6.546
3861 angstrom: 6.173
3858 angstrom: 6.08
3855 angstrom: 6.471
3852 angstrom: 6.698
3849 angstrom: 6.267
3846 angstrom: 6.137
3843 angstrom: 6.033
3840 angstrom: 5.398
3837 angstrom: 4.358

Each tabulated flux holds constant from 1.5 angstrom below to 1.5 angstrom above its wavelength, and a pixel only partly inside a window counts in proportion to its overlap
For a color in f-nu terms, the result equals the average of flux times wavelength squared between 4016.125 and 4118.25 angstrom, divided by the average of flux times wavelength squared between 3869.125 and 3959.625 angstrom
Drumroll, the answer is 1.1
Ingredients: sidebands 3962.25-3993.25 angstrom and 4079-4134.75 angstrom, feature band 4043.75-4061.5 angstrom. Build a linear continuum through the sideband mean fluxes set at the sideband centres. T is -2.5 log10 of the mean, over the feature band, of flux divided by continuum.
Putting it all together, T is -0.14 mag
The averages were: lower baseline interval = 5.49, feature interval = 6.57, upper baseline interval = 5.98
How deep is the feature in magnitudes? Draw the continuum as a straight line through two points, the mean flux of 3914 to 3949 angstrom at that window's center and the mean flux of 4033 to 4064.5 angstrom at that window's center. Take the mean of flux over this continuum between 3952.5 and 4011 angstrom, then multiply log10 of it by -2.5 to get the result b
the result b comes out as 0.03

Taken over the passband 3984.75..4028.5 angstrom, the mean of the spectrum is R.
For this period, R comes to 6.51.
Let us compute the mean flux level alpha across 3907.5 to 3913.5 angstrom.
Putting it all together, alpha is 6.53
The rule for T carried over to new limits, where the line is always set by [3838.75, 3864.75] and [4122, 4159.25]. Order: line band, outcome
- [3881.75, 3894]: 0.257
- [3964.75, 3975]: 0.444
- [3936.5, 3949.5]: 0.012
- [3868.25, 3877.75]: -0.020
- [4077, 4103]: 0.073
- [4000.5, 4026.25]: -0.042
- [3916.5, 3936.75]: 0.145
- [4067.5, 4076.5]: -0.007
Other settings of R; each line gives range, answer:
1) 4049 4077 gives 6.48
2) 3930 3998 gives 5.69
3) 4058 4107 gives 6.01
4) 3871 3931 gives 5.95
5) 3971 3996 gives 6.05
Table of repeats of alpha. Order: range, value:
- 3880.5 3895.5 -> 5.09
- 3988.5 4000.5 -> 6.56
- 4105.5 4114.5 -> 5.94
